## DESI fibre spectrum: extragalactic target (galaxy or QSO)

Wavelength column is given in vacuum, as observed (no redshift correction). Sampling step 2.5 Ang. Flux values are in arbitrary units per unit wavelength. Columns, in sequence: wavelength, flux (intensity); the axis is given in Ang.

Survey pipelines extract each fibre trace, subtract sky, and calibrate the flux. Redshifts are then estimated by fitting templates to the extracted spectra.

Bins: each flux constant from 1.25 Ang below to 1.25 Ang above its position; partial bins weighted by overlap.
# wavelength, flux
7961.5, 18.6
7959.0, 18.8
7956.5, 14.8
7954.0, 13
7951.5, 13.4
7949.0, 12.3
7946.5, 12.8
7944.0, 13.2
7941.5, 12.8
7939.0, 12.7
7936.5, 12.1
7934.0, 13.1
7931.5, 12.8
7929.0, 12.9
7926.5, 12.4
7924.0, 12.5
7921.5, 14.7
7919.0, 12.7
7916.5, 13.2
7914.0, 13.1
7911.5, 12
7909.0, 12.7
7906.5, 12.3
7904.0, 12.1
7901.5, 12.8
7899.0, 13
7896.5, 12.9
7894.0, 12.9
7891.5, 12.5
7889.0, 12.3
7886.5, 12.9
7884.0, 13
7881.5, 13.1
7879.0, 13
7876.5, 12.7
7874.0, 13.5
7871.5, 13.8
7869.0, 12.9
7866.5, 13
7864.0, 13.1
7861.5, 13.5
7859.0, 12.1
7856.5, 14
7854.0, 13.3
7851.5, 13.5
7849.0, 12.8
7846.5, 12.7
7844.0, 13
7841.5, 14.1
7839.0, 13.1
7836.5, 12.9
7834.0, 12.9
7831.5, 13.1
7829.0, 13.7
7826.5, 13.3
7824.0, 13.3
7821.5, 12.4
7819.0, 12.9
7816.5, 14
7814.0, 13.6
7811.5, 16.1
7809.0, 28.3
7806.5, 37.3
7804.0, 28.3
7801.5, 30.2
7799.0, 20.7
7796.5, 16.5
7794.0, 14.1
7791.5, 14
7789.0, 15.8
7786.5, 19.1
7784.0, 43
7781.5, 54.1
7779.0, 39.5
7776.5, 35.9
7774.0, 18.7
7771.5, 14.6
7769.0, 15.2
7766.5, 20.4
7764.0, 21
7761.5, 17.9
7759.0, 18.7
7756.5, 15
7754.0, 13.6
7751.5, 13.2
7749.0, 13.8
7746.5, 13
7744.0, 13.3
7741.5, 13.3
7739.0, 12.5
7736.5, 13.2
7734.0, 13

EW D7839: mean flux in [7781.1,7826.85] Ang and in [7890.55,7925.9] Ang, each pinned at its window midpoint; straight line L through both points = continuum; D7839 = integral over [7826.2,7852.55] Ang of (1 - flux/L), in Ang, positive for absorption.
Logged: 7.6 Ang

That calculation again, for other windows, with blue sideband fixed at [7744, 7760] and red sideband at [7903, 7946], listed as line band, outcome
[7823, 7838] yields 0.51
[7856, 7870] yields 0.32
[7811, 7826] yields 0.21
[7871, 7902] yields 0.48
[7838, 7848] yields 0.24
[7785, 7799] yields -2.79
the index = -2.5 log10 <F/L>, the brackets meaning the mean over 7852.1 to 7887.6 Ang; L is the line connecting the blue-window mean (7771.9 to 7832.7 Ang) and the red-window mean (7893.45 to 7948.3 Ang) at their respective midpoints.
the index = 0.27 mag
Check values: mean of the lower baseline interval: 22.3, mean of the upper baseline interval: 12.8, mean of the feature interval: 13.1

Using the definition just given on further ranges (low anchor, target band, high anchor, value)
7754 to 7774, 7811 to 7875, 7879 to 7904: 0.09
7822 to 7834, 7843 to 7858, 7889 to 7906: -0.01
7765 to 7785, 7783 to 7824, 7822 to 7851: 0.08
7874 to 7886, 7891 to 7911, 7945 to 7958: 0.04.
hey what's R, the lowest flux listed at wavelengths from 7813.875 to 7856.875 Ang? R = 12.4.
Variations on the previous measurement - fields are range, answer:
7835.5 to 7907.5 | 12.1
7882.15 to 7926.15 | 12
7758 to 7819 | 12.9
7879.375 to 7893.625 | 12.3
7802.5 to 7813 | 16.1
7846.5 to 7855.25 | 12.7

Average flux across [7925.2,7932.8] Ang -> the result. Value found 12.7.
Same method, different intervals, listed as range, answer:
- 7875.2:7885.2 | 13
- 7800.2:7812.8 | 28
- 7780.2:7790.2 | 33.1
